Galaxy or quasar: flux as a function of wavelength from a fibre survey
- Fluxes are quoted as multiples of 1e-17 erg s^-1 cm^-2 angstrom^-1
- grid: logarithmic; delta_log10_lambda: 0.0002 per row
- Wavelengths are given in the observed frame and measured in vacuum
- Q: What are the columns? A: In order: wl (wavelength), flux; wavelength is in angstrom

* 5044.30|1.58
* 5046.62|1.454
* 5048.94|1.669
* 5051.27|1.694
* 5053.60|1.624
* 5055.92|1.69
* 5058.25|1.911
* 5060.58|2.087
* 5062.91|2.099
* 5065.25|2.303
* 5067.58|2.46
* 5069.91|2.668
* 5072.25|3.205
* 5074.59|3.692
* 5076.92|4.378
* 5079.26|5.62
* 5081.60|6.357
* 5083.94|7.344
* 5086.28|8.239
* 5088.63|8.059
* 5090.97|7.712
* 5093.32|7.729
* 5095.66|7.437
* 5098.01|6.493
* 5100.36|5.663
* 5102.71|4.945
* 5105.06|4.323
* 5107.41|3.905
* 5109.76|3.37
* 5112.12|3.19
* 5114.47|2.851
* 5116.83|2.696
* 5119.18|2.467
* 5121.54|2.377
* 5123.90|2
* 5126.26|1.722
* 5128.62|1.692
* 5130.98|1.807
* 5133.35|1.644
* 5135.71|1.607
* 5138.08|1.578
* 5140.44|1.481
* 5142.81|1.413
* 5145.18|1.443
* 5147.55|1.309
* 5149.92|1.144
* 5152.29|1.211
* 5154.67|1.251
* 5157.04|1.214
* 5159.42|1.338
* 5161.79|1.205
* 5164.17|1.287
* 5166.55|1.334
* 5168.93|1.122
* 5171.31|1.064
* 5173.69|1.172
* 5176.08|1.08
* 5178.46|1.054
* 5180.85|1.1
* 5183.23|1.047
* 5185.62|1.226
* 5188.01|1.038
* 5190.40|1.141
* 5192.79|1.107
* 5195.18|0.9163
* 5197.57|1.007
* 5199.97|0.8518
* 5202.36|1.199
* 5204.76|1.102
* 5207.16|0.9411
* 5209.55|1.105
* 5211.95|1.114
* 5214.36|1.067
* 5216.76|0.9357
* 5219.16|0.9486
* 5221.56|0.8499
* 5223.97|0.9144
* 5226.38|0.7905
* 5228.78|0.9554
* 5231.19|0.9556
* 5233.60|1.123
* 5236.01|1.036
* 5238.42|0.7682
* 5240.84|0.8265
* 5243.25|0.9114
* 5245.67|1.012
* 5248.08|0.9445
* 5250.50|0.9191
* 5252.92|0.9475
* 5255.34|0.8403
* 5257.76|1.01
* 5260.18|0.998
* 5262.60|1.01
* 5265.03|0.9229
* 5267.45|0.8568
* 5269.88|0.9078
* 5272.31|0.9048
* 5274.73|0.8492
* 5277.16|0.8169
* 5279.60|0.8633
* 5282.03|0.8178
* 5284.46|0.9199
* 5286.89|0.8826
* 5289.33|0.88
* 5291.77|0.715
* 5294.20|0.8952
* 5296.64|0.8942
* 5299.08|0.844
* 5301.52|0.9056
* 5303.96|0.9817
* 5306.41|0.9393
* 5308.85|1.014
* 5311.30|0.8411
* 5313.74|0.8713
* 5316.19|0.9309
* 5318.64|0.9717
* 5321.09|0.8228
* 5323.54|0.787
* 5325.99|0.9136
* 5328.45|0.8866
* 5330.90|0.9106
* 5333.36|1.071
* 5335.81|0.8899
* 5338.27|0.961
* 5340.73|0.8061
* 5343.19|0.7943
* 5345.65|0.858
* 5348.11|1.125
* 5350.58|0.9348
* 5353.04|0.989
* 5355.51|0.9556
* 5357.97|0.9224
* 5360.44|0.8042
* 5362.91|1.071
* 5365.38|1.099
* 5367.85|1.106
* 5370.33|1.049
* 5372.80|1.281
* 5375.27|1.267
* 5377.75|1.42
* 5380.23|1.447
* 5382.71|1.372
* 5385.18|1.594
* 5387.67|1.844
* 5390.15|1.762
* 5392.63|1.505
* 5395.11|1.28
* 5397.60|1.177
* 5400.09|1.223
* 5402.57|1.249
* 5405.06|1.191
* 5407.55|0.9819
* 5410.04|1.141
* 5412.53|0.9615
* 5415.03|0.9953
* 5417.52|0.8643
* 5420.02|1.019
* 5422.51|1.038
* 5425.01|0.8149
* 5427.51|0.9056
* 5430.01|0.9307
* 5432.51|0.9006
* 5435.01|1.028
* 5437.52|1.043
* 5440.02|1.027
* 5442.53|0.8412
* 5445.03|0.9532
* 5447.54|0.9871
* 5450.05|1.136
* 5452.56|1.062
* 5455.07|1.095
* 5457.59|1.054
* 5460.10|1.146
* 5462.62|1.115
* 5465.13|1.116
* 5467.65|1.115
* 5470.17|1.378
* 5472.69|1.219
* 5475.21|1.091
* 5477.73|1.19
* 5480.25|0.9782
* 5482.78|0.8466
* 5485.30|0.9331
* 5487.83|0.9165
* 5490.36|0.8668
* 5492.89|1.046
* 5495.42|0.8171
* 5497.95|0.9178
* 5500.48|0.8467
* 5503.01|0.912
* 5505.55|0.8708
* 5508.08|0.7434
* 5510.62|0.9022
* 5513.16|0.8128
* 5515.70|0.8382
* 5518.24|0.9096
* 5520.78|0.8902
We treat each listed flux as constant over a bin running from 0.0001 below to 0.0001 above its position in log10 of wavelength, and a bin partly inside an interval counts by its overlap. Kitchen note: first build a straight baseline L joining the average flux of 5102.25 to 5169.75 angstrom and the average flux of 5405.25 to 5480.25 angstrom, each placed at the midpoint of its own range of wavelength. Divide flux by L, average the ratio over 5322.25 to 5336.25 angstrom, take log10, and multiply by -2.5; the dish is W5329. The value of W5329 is 0.46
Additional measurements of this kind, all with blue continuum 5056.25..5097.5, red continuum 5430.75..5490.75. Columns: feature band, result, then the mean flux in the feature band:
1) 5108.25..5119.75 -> 0.45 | 2.97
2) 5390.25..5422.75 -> 0.35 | 1.15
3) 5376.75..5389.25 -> 0.18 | 1.54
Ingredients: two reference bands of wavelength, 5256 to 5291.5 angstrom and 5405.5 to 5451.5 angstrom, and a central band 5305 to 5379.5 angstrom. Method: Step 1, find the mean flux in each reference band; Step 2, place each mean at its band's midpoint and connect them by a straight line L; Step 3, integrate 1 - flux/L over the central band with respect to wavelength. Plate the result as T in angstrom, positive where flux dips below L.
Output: -3.6 angstrom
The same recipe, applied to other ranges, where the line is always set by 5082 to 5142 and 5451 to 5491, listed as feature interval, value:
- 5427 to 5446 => 5.68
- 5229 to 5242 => 8.99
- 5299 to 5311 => 7.44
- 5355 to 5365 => 5.26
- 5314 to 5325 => 6.89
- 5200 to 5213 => 8.79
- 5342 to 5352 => 5.61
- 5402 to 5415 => 4.18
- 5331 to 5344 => 7.63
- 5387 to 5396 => 0.78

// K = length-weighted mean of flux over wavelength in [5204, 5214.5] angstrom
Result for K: 1.06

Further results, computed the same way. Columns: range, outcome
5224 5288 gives 0.915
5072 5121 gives 5.22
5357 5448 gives 1.14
